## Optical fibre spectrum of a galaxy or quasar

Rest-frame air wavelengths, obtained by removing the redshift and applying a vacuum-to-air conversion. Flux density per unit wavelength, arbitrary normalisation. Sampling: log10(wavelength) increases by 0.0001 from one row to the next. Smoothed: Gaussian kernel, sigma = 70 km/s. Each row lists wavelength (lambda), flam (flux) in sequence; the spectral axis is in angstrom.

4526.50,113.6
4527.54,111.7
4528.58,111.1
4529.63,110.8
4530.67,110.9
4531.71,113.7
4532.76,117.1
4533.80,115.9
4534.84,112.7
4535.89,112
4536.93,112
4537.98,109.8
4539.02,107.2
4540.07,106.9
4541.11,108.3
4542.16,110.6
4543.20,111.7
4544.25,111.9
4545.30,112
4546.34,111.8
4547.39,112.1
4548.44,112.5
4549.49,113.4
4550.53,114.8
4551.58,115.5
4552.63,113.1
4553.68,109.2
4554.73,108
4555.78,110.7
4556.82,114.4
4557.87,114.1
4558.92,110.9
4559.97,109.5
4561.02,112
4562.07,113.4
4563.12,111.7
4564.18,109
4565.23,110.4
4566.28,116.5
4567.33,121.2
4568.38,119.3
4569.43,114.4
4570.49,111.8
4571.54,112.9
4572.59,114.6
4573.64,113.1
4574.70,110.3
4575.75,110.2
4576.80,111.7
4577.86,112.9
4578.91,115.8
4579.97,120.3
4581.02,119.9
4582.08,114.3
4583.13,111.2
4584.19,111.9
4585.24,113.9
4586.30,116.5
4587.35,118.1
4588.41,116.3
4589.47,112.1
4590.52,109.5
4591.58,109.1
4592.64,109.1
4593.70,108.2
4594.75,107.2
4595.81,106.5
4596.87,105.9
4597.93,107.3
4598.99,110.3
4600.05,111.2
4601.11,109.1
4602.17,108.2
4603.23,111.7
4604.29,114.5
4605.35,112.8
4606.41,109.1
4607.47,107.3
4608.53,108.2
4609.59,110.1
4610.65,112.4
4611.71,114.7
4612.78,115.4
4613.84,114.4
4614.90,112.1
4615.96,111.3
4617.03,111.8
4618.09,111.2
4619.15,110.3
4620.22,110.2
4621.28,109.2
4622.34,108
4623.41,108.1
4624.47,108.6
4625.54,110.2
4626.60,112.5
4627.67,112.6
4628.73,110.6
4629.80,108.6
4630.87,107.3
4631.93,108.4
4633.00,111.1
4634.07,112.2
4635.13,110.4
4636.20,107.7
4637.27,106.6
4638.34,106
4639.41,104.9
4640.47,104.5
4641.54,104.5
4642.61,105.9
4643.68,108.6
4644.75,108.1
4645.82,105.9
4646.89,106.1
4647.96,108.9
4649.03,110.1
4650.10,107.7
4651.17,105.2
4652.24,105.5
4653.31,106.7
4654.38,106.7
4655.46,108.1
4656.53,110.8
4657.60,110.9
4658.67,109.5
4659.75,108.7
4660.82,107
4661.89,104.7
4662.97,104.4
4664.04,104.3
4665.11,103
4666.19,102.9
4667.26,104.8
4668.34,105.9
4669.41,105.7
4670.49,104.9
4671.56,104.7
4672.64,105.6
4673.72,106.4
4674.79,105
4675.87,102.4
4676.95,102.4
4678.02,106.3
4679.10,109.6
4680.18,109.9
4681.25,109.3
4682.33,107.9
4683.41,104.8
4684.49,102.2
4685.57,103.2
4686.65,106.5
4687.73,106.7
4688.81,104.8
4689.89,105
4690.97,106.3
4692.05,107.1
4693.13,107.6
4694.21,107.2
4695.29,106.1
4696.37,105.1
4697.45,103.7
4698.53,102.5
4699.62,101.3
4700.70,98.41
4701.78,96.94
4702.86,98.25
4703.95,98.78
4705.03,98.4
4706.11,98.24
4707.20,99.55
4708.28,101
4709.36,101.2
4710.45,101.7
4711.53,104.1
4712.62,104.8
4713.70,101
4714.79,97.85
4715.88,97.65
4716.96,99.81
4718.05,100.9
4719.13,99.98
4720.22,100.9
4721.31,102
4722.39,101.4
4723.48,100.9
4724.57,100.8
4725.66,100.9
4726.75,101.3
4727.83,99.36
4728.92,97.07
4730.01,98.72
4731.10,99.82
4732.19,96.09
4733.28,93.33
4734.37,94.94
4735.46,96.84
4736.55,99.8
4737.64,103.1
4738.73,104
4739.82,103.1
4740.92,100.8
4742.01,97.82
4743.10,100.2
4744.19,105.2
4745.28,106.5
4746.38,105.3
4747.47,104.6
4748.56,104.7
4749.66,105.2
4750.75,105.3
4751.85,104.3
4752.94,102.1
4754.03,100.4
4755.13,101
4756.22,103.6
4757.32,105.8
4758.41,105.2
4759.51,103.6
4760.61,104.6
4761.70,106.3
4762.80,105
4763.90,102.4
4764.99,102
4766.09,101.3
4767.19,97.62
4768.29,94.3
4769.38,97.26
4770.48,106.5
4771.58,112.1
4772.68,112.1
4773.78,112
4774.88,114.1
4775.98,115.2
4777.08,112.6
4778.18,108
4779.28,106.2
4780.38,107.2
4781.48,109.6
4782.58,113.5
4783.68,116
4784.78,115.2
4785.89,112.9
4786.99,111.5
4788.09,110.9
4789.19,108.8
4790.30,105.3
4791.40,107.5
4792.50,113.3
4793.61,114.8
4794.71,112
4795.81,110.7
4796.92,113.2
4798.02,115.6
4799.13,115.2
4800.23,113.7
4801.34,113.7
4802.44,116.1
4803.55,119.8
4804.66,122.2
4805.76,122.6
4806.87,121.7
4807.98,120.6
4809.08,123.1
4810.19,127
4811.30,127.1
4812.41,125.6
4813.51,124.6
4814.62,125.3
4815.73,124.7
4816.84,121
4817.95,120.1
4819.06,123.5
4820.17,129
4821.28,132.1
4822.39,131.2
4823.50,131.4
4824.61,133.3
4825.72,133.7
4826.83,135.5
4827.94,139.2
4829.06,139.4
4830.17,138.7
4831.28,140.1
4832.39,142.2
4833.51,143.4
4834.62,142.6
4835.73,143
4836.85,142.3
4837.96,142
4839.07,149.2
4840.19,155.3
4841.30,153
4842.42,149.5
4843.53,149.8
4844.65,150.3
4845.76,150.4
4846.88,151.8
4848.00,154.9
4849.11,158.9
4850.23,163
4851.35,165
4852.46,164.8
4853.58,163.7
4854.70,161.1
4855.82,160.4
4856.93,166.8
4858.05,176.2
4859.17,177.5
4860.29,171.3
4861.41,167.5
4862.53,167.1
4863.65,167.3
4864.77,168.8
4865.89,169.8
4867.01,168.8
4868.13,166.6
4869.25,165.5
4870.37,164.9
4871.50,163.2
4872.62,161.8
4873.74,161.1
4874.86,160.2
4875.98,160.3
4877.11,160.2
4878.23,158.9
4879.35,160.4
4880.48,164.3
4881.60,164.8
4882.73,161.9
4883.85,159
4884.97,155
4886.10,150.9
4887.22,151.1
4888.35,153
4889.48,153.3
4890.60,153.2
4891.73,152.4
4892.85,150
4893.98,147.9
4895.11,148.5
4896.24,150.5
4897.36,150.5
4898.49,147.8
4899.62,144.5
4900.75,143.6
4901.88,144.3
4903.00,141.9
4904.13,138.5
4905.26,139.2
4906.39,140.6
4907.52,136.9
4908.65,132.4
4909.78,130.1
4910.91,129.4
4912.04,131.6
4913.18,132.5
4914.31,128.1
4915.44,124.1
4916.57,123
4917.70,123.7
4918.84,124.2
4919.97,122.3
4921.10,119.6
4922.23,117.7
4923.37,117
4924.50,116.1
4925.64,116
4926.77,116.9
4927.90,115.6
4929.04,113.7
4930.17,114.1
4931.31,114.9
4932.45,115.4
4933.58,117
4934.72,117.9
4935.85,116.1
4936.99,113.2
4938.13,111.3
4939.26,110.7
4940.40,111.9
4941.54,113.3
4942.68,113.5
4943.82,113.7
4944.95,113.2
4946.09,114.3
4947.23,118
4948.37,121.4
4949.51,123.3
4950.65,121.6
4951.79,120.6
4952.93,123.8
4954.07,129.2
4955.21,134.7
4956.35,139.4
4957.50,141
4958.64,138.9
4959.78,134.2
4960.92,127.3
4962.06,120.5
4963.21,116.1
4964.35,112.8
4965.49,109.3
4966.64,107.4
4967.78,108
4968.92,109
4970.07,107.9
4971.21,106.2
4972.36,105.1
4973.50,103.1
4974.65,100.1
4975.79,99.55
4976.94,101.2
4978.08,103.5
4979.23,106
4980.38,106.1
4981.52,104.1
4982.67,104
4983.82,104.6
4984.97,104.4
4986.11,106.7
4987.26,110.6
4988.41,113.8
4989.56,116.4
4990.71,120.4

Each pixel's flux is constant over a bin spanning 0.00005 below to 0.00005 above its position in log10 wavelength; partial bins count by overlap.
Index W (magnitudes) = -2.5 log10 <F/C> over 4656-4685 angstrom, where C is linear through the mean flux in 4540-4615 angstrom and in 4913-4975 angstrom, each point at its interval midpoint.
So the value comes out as 0.07 mag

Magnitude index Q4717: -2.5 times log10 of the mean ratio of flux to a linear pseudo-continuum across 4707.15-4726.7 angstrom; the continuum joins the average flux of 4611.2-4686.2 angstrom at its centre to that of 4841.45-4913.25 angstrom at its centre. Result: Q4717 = 0.20 mag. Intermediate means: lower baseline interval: 108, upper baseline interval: 155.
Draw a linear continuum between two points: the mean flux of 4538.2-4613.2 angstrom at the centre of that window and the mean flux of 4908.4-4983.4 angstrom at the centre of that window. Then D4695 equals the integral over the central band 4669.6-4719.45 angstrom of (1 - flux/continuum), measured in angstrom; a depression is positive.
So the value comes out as 4.5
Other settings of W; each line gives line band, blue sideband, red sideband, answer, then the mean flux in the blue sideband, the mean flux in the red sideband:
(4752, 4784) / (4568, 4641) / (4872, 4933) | 0.19 mag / 111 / 140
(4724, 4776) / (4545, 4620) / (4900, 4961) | 0.15 mag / 112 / 124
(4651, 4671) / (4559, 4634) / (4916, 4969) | 0.07 mag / 112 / 119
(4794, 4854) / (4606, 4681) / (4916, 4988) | -0.20 mag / 108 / 115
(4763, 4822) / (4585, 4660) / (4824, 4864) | 0.24 mag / 110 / 153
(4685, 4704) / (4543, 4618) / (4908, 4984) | 0.10 mag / 112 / 117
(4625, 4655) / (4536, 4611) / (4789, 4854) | 0.09 mag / 112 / 133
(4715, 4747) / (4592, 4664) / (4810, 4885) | 0.27 mag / 109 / 151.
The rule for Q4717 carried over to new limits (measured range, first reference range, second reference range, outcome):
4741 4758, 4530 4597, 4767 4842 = 0.16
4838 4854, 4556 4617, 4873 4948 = -0.19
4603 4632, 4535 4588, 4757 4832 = 0.03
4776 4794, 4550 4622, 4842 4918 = 0.25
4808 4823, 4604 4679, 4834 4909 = 0.15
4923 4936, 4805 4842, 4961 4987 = -0.01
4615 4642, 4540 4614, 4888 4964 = 0.05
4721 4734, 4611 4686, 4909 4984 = 0.11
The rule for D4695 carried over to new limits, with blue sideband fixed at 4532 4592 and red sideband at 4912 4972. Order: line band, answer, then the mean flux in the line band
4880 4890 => -3.3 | 157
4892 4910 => -3.8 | 143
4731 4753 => 2.7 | 102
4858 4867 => -4.0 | 170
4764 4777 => 1.2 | 106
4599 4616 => 0.3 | 111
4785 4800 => 0.6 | 112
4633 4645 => 0.7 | 107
